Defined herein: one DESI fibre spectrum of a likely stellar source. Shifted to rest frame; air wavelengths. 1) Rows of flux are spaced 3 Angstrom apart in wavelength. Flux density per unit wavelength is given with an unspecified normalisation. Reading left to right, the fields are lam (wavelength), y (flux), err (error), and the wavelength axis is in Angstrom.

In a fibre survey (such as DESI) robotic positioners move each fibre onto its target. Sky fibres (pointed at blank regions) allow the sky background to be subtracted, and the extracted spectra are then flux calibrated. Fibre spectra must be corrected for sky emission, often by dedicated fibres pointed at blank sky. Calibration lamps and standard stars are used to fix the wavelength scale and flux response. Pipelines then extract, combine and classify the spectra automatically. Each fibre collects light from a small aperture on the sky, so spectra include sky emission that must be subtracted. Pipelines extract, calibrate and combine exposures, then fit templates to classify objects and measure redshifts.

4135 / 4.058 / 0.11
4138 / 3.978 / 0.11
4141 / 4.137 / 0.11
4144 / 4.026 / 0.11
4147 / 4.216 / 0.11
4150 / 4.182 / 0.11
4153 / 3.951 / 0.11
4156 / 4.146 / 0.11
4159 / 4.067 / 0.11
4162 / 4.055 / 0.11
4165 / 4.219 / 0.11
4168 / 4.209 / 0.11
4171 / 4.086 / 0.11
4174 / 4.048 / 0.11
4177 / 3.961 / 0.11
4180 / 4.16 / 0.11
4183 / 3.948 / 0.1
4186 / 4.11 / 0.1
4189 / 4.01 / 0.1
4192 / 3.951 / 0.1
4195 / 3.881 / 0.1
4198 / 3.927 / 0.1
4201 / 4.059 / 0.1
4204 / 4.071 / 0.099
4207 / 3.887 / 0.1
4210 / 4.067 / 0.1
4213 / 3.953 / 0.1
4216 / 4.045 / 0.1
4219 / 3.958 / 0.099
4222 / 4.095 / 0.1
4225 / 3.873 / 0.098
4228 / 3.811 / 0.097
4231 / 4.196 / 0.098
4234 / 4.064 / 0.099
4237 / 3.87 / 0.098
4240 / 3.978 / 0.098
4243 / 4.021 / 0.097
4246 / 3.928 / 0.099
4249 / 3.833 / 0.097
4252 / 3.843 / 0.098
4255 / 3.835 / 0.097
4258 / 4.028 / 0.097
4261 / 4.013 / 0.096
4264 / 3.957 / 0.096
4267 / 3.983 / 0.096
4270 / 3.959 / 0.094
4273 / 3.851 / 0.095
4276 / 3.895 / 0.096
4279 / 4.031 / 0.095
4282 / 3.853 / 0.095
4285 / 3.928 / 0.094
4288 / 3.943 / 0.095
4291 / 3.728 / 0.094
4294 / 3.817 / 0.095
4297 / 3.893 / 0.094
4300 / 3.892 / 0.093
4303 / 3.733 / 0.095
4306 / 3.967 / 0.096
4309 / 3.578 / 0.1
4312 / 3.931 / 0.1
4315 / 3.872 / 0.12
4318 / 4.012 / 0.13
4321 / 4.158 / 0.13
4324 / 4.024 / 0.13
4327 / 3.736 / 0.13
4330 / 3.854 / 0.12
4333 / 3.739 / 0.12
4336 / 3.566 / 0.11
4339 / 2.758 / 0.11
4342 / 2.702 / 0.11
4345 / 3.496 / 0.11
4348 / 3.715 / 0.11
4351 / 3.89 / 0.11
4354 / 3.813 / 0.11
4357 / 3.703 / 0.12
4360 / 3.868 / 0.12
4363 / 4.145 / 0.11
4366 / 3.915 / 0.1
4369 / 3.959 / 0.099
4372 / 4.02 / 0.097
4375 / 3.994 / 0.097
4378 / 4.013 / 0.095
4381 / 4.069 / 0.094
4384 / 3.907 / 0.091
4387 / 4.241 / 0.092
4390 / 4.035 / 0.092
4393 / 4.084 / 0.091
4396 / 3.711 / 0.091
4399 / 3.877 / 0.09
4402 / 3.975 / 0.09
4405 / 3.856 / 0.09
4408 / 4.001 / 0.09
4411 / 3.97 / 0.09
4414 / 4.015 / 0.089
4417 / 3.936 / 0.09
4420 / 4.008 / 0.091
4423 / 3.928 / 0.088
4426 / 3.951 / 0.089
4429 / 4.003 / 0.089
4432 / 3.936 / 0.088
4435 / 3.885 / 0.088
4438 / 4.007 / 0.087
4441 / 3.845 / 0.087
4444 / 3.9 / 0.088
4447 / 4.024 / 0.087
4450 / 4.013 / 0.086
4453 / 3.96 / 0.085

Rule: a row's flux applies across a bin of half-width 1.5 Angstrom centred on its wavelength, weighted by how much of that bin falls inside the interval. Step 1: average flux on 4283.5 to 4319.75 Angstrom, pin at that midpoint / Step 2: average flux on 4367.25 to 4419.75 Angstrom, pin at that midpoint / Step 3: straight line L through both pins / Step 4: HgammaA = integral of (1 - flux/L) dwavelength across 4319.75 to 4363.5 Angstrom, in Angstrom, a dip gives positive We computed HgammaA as 2.8 Angstrom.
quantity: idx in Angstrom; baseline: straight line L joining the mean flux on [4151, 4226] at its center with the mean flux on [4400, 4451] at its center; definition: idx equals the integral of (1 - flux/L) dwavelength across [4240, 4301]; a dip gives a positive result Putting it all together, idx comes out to 1.4 Angstrom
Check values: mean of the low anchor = 4.03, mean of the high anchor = 3.95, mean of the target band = 3.91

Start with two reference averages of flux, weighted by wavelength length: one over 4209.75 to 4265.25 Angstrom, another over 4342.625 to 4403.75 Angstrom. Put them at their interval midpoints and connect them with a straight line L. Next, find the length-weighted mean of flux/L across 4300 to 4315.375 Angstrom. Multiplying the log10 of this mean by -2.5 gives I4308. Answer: 0.03 mag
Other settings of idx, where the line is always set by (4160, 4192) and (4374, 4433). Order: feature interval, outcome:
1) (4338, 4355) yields 2.5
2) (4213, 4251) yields 0.7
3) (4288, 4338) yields 2.2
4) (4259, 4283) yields 0.5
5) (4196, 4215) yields 0.3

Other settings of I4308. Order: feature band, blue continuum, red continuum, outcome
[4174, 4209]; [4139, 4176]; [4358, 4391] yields 0.02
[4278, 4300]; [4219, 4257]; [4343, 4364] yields 0.00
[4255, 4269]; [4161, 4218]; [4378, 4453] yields 0.01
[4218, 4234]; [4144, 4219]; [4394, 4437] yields 0.01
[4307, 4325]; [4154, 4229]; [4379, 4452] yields 0.02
